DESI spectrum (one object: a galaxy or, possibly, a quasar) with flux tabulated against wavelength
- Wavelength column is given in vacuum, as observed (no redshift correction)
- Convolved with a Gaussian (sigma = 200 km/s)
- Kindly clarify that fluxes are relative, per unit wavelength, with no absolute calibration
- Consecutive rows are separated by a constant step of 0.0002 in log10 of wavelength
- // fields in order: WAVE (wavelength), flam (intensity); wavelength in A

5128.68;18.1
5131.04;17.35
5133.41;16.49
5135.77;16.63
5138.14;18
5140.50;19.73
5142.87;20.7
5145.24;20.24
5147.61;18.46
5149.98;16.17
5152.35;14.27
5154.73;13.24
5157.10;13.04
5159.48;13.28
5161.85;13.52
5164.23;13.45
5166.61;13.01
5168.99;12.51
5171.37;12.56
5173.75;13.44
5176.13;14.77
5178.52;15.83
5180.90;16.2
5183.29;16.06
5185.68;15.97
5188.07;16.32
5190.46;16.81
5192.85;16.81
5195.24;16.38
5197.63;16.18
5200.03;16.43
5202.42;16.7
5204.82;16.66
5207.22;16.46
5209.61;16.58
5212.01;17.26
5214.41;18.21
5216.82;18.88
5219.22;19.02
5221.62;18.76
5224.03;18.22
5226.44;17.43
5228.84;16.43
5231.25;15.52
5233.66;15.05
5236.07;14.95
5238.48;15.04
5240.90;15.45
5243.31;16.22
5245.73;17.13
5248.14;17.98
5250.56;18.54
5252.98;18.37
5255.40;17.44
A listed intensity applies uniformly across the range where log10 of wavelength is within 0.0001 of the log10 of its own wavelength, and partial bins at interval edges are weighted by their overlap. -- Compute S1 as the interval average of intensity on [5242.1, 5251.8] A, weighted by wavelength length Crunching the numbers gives 17.5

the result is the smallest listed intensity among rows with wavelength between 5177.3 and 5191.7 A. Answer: 15.83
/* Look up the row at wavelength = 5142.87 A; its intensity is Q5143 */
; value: 20.7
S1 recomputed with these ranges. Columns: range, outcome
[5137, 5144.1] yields 19.5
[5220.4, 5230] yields 17.7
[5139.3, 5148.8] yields 19.8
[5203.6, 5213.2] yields 16.7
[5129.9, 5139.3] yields 17.1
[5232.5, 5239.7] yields 15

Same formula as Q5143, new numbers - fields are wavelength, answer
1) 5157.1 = 13.04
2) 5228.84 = 16.43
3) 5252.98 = 18.37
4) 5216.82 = 18.88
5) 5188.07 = 16.32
